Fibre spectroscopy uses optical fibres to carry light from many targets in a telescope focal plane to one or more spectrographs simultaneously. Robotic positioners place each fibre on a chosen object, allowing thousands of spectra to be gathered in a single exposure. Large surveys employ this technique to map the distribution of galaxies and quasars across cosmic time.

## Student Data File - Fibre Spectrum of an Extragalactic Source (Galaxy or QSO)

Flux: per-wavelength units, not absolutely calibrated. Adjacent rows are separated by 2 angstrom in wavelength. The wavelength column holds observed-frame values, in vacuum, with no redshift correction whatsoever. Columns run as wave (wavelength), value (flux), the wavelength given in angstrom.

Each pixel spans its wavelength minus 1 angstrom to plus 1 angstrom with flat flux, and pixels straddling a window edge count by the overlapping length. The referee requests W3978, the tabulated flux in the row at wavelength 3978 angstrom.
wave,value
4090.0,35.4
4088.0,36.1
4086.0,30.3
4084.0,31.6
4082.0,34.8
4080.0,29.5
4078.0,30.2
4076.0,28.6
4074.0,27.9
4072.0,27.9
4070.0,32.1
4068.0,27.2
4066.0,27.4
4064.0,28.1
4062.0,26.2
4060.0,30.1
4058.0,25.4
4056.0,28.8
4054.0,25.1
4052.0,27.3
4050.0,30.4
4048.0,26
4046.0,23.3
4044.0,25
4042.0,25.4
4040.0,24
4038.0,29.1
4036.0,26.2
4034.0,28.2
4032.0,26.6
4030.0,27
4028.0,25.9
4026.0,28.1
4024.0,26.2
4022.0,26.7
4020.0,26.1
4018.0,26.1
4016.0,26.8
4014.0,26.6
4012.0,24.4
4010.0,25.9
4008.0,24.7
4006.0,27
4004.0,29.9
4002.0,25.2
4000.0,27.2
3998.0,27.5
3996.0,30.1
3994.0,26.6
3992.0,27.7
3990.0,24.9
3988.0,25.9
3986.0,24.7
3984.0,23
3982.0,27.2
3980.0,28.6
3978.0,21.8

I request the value 21.8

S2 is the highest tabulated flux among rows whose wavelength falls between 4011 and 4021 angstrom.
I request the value 26.8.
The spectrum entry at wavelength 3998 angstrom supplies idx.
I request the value 27.5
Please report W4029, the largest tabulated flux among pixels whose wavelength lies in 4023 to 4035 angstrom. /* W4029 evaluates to 28.2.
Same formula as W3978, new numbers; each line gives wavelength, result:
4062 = 26.2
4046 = 23.3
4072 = 27.9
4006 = 27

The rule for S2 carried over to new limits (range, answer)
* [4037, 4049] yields 29.1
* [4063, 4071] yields 32.1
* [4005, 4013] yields 27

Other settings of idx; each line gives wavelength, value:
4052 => 27.3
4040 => 24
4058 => 25.4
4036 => 26.2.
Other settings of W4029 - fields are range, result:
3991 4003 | 30.1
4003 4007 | 29.9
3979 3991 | 28.6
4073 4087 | 34.8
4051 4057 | 28.8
